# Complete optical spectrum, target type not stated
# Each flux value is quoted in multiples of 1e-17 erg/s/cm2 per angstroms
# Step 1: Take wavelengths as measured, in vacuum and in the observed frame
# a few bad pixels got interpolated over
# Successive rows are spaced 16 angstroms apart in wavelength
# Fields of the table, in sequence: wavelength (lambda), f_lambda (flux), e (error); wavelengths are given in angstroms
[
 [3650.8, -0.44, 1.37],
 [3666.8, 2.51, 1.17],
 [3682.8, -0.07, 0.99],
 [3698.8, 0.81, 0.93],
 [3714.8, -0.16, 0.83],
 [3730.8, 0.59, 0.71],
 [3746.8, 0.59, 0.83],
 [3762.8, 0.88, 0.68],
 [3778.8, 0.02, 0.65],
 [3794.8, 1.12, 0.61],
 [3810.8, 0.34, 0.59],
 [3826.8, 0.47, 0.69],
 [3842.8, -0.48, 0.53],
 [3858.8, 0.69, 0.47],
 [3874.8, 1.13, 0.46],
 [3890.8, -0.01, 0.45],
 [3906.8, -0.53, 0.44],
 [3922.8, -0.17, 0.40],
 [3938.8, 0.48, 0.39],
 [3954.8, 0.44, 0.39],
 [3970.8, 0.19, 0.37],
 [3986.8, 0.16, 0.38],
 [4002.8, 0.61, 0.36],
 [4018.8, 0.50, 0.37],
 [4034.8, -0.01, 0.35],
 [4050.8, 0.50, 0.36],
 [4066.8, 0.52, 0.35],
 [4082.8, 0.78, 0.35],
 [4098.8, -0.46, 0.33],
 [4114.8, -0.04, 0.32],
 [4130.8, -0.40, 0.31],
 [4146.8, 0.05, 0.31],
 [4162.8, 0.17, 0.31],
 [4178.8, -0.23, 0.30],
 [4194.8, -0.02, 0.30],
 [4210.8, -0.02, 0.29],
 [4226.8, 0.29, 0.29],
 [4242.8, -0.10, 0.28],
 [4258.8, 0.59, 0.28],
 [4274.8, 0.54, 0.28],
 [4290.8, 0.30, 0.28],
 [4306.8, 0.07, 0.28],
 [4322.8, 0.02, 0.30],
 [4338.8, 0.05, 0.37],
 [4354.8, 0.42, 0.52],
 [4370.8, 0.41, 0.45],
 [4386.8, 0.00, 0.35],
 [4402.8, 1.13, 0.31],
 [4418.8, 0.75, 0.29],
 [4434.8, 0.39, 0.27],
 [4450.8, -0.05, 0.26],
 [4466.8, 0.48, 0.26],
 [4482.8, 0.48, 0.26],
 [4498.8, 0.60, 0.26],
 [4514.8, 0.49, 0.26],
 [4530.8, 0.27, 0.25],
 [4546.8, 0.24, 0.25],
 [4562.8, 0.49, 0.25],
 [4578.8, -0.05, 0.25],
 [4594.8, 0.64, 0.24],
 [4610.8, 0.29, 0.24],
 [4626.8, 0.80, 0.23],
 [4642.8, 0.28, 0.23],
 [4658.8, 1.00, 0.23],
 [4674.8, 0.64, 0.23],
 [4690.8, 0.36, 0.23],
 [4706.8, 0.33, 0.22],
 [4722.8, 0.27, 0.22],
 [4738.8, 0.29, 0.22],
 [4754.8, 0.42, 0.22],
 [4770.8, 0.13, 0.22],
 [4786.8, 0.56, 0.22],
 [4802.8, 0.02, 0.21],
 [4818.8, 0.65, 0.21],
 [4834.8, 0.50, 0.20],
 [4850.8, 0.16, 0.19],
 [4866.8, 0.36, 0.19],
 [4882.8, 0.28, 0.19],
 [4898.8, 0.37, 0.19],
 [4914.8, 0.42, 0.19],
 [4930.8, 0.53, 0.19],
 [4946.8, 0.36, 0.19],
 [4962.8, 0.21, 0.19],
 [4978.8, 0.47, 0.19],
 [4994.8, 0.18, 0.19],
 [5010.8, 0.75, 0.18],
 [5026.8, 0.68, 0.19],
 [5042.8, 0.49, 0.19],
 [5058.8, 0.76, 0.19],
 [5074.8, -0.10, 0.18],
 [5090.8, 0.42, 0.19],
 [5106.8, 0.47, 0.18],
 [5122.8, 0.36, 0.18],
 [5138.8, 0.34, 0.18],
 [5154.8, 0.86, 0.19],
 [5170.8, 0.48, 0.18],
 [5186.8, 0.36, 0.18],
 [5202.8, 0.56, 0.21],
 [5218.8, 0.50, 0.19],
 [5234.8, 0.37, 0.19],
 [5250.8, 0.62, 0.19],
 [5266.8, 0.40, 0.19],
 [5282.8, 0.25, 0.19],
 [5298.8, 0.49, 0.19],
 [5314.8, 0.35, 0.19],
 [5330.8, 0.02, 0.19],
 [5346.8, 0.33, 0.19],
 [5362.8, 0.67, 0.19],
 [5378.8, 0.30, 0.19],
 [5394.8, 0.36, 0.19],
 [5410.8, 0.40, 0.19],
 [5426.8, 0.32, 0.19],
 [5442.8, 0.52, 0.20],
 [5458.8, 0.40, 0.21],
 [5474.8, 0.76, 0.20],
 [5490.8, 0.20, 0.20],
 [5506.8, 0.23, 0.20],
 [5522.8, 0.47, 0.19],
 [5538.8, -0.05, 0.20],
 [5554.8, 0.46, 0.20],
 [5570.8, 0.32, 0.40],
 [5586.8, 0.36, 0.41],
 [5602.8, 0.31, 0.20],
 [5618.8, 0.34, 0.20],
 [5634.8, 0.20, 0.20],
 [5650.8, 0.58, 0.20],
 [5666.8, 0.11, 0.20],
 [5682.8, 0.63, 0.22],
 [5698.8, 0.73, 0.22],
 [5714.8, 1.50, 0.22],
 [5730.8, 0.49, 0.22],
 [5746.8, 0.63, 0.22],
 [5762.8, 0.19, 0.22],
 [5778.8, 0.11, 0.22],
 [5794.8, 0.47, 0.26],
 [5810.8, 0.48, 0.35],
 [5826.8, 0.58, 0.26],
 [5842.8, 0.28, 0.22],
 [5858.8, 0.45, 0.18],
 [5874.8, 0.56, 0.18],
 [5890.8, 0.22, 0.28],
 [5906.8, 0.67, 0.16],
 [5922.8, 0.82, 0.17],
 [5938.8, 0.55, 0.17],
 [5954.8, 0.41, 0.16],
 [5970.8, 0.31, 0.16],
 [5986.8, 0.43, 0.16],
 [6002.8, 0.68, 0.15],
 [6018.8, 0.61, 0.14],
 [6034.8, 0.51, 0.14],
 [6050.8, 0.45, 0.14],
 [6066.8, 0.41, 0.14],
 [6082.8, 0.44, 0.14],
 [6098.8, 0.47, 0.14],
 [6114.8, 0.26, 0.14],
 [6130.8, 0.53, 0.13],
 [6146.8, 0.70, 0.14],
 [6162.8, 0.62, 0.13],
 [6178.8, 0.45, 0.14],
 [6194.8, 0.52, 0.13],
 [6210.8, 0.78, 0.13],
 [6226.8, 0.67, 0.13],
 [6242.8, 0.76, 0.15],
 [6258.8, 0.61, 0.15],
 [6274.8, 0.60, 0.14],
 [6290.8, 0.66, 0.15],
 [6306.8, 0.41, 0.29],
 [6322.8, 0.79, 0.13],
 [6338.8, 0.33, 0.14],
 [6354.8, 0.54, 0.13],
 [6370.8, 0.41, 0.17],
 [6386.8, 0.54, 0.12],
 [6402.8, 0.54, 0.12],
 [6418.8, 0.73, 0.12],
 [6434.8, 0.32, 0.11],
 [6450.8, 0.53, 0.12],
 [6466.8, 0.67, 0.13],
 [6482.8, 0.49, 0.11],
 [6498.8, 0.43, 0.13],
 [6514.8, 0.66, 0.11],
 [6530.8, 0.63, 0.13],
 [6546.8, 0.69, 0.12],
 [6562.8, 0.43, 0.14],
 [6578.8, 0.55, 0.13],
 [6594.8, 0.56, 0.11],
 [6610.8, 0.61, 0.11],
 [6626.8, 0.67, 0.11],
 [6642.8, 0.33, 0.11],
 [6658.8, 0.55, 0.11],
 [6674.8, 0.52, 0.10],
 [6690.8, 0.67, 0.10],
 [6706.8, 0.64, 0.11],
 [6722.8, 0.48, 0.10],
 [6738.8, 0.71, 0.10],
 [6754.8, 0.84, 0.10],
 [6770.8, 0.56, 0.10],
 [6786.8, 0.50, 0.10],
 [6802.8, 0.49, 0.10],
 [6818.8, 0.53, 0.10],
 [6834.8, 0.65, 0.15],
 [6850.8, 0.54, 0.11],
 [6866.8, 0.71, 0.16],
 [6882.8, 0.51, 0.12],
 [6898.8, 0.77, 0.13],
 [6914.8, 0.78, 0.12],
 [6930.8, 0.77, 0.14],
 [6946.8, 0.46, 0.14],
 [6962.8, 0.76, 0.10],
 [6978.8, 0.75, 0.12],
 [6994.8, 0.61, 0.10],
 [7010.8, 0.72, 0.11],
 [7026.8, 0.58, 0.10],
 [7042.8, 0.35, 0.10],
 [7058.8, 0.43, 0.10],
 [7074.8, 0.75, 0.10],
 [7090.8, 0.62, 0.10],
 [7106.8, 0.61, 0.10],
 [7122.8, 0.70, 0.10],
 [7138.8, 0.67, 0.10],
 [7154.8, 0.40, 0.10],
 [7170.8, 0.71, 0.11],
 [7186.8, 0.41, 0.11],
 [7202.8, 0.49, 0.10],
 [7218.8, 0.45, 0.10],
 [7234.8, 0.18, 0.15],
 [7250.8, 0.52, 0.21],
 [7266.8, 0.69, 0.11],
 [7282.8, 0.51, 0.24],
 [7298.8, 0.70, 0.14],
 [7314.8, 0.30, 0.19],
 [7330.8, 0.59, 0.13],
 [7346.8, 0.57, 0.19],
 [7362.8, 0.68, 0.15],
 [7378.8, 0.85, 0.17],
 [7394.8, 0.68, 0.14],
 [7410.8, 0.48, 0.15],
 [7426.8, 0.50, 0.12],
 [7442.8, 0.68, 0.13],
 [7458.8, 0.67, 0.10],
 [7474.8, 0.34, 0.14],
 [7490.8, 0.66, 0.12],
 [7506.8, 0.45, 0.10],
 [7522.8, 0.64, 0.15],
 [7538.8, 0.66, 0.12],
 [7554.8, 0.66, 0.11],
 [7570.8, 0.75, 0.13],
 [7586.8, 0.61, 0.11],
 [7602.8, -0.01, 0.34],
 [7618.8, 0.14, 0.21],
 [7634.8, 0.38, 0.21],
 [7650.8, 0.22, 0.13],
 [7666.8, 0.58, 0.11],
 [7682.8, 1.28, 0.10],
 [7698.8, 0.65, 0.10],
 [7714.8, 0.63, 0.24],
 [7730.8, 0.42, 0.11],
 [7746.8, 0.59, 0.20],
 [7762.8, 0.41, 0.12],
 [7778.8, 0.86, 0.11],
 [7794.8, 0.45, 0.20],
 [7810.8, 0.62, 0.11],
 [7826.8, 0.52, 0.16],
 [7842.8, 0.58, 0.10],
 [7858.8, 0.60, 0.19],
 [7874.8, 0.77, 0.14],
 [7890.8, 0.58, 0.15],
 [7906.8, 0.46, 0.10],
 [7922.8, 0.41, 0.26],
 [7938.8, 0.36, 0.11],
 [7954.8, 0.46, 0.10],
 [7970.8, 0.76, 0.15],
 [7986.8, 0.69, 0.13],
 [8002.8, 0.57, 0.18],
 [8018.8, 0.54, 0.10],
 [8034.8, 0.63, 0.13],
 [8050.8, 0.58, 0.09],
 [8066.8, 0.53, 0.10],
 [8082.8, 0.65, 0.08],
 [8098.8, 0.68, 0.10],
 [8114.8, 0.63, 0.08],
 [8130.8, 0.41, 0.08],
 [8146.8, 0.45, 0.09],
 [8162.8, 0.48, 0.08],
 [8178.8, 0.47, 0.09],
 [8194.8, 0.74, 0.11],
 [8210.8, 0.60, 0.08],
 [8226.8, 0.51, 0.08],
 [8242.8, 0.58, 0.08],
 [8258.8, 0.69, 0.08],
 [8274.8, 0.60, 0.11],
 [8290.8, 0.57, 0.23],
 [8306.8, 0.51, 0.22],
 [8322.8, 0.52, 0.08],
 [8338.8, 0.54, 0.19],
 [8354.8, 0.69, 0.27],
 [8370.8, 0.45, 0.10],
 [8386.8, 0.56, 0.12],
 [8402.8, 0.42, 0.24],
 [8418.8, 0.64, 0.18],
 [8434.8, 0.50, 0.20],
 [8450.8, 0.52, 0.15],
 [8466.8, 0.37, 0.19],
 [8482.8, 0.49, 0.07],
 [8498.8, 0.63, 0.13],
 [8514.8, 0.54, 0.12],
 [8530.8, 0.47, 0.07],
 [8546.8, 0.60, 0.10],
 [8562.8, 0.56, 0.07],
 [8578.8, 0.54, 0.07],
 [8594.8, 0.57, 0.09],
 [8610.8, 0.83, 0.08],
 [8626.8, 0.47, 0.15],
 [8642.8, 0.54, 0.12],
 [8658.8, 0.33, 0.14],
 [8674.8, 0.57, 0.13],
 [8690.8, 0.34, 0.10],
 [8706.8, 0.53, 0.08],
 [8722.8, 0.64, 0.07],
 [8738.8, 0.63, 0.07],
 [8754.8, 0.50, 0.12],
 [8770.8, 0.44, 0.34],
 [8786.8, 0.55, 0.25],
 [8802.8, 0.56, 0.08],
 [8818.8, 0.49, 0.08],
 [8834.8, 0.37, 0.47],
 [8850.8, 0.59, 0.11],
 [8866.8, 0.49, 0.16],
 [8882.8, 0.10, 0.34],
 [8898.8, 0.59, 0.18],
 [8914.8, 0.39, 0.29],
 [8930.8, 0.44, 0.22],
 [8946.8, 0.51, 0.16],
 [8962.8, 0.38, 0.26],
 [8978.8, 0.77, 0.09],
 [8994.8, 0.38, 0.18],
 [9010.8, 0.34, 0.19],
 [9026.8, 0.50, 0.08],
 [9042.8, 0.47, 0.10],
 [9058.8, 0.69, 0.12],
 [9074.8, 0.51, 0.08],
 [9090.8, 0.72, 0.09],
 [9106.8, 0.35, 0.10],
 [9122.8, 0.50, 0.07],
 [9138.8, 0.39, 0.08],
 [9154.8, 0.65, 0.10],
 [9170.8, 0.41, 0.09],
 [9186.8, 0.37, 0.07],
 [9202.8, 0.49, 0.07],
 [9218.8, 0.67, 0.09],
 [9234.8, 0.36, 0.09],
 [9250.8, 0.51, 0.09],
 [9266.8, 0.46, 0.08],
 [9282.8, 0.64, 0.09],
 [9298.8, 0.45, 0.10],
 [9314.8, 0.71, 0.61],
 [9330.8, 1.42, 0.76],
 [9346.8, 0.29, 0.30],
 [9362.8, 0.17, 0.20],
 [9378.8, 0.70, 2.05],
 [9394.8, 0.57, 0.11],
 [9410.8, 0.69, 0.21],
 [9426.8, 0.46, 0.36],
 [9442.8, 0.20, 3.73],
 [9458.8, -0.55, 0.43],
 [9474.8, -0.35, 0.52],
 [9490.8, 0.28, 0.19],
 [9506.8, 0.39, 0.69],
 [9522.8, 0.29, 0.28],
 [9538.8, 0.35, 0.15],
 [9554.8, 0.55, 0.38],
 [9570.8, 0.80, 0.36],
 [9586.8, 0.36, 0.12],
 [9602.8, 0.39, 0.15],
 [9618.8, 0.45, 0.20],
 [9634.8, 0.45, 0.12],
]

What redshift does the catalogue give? 0.53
